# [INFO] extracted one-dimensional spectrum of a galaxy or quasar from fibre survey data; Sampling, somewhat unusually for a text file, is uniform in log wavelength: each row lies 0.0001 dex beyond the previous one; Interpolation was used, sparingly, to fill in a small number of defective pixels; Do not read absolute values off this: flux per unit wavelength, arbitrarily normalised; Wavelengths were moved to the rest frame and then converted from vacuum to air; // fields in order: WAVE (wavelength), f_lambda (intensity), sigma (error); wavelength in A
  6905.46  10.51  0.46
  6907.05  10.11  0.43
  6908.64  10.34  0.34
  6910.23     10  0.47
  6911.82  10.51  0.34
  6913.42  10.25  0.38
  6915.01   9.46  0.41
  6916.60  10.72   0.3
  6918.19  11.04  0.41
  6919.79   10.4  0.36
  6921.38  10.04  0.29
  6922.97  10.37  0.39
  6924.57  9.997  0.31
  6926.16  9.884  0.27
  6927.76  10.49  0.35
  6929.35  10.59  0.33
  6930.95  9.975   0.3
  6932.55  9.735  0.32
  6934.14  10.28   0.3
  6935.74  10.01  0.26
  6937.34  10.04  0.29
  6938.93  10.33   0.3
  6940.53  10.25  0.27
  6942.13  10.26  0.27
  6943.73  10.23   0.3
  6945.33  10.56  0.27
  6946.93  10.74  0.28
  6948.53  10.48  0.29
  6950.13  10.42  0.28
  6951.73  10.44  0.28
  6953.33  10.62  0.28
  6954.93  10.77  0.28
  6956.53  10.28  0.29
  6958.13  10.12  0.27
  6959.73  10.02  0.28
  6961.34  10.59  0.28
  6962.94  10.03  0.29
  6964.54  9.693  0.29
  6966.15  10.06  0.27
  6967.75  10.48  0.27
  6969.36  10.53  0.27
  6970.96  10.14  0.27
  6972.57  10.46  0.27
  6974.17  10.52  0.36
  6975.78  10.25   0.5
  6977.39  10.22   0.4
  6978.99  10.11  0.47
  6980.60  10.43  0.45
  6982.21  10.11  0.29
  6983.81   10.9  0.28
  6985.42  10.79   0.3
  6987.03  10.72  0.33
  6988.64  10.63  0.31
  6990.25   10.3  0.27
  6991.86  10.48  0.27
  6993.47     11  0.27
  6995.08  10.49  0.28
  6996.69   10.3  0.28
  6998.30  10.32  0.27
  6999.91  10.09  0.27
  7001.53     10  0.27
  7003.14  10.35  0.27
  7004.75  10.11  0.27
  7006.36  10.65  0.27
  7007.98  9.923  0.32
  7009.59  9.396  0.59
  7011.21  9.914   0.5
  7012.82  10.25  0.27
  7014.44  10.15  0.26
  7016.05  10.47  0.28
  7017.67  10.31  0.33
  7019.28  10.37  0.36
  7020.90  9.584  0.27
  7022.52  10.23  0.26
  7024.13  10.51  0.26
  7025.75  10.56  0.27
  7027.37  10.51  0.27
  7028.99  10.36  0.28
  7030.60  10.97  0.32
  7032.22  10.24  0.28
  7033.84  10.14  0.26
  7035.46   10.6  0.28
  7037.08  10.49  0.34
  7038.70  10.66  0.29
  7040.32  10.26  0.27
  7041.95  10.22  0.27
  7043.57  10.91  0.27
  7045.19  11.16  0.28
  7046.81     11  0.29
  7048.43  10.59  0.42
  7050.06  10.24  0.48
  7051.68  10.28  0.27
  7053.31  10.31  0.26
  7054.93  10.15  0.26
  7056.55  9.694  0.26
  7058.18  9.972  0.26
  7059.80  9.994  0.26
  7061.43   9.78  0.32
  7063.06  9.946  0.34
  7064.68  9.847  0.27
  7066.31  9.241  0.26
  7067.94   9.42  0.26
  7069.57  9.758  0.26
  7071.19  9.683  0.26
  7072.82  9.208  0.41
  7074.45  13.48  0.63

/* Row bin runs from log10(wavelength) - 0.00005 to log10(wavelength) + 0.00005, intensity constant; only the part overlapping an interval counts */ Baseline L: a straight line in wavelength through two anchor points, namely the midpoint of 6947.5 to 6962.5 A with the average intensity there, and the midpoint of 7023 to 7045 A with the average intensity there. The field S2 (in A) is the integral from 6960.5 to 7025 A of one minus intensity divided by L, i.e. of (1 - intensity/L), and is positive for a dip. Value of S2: 1.0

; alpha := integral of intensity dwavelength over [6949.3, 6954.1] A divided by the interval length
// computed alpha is 10.5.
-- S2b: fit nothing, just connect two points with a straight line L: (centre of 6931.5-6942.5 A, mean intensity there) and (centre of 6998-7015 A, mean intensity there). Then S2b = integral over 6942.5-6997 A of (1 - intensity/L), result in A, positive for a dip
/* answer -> -1.6 A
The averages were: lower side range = 10.1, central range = 10.4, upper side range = 10.1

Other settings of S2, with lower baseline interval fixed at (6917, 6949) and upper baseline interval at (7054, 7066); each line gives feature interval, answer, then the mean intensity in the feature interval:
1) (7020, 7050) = -1.6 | 10.5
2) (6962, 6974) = -0.1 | 10.2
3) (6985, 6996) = -0.6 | 10.6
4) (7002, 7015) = 0.0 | 10.1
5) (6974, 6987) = -0.4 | 10.4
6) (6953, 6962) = -0.2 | 10.4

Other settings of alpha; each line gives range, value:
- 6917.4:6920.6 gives 10.7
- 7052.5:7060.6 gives 10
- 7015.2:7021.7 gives 10.2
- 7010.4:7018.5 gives 10.2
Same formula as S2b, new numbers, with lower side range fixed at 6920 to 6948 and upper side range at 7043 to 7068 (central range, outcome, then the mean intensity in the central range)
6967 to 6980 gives -0.2 A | 10.3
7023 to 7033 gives -0.3 A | 10.5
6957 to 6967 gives 0.1 A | 10.1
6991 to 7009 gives -0.2 A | 10.3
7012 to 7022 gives 0.0 A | 10.2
